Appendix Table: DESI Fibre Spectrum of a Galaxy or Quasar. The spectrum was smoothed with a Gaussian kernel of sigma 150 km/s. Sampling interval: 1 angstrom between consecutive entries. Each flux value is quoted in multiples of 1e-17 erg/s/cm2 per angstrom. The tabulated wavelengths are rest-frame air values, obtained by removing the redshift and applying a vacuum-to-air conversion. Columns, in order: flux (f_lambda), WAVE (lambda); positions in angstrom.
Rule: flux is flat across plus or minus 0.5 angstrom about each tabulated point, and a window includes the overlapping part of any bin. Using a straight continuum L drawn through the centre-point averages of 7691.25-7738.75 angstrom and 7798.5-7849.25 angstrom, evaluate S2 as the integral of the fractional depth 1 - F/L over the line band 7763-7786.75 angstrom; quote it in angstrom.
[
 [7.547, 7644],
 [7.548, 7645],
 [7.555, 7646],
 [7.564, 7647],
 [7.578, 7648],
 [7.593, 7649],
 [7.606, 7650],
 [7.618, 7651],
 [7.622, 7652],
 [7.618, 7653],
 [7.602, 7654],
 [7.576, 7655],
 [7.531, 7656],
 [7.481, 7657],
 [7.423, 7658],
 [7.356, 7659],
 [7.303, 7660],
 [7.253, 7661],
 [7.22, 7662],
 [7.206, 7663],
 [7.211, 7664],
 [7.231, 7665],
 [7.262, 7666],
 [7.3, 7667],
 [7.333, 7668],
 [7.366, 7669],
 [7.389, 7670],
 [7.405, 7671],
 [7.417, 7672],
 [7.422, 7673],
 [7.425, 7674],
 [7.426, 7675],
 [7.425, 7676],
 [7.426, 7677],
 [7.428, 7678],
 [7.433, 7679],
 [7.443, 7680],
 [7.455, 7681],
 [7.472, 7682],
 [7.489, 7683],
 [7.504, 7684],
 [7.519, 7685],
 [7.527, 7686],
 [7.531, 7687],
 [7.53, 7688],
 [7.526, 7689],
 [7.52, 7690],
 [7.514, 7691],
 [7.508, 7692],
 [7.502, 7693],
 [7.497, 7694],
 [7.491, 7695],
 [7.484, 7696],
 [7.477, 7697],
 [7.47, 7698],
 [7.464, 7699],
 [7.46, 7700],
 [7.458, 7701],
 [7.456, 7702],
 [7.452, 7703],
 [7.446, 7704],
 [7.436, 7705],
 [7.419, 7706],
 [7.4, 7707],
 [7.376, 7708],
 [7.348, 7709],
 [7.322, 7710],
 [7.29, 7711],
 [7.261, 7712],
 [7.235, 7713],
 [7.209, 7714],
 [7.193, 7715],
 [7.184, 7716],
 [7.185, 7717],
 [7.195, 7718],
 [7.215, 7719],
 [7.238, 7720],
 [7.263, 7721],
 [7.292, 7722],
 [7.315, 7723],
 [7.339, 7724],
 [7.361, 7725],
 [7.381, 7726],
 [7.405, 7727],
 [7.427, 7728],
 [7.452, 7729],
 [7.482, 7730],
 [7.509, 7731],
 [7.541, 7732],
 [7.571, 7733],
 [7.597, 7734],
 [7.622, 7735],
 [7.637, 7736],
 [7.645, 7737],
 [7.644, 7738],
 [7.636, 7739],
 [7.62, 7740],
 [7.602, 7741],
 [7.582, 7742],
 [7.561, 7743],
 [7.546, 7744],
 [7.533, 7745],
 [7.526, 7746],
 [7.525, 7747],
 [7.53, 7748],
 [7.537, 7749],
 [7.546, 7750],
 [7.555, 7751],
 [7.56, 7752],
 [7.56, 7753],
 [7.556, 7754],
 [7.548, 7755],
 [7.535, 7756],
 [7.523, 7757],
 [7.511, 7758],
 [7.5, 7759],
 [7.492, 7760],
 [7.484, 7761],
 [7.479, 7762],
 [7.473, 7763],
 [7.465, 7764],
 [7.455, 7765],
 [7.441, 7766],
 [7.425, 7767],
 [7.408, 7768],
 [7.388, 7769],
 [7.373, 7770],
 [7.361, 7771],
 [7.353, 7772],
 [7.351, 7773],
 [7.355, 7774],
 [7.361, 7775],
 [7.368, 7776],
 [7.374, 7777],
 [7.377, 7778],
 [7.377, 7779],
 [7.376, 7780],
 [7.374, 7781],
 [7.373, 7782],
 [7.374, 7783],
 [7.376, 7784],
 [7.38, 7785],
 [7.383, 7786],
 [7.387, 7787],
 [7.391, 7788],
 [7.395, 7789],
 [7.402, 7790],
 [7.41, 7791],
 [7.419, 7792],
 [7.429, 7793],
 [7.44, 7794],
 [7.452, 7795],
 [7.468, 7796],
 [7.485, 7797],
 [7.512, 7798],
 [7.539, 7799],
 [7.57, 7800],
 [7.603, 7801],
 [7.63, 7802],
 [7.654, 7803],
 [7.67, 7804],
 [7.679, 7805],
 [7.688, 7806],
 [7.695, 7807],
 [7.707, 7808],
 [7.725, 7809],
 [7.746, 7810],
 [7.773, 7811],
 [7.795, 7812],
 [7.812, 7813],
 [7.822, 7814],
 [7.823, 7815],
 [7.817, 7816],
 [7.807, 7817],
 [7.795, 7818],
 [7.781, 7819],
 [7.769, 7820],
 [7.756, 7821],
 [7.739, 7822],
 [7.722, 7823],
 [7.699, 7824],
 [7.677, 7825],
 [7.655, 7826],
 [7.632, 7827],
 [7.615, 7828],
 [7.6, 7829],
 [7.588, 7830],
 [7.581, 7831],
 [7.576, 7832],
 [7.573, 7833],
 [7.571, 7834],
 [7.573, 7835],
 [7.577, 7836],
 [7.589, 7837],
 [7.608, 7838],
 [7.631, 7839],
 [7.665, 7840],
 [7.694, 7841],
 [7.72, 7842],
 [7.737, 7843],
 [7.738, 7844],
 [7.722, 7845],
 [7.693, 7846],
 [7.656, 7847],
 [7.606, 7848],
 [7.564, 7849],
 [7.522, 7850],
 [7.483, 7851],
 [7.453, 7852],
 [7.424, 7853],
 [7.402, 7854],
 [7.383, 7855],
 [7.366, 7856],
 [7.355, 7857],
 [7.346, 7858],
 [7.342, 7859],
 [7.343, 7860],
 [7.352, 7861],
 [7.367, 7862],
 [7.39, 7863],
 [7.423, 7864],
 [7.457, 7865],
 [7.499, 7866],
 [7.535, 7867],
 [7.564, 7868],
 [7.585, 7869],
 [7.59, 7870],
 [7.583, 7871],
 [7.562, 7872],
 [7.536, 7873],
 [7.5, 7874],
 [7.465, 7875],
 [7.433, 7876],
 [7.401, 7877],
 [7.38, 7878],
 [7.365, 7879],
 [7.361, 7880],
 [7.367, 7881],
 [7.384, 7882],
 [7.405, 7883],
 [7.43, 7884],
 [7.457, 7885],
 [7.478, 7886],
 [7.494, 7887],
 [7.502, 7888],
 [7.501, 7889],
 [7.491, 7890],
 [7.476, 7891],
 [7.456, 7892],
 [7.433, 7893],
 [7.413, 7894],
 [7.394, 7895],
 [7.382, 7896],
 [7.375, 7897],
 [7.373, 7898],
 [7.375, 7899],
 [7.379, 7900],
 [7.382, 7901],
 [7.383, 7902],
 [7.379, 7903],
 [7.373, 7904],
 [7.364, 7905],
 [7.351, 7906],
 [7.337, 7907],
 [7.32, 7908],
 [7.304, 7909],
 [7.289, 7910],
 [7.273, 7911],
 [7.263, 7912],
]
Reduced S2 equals 0.5 angstrom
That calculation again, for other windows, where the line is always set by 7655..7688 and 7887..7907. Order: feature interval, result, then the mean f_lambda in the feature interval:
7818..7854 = -1.1 angstrom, 7.63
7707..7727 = 0.3 angstrom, 7.28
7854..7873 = -0.1 angstrom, 7.45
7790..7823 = -1.1 angstrom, 7.65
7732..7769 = -0.7 angstrom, 7.54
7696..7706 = -0.1 angstrom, 7.46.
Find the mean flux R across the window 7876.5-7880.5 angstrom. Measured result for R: 7.38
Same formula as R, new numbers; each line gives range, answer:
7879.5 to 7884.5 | 7.39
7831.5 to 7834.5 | 7.57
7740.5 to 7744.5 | 7.57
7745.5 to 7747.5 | 7.53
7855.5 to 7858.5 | 7.36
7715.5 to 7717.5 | 7.18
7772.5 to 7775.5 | 7.36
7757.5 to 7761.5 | 7.5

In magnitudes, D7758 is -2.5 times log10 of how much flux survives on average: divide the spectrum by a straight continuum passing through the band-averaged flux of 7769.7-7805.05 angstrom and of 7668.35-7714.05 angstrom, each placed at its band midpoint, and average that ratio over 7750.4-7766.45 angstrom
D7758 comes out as -0.01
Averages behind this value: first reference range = 7.44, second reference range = 7.44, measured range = 7.51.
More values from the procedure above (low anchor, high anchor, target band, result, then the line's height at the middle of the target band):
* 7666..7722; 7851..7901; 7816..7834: -0.037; 7.43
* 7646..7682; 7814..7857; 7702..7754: 0.010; 7.5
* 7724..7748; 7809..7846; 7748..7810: 0.019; 7.61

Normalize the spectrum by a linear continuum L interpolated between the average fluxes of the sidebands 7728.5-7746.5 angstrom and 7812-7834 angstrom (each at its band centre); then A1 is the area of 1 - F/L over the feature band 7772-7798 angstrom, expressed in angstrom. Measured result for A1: 0.85 angstrom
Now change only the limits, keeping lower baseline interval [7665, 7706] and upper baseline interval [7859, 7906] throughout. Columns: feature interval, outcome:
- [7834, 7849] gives -0.4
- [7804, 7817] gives -0.5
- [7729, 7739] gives -0.2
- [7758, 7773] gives 0.0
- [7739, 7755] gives -0.2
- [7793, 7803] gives -0.1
